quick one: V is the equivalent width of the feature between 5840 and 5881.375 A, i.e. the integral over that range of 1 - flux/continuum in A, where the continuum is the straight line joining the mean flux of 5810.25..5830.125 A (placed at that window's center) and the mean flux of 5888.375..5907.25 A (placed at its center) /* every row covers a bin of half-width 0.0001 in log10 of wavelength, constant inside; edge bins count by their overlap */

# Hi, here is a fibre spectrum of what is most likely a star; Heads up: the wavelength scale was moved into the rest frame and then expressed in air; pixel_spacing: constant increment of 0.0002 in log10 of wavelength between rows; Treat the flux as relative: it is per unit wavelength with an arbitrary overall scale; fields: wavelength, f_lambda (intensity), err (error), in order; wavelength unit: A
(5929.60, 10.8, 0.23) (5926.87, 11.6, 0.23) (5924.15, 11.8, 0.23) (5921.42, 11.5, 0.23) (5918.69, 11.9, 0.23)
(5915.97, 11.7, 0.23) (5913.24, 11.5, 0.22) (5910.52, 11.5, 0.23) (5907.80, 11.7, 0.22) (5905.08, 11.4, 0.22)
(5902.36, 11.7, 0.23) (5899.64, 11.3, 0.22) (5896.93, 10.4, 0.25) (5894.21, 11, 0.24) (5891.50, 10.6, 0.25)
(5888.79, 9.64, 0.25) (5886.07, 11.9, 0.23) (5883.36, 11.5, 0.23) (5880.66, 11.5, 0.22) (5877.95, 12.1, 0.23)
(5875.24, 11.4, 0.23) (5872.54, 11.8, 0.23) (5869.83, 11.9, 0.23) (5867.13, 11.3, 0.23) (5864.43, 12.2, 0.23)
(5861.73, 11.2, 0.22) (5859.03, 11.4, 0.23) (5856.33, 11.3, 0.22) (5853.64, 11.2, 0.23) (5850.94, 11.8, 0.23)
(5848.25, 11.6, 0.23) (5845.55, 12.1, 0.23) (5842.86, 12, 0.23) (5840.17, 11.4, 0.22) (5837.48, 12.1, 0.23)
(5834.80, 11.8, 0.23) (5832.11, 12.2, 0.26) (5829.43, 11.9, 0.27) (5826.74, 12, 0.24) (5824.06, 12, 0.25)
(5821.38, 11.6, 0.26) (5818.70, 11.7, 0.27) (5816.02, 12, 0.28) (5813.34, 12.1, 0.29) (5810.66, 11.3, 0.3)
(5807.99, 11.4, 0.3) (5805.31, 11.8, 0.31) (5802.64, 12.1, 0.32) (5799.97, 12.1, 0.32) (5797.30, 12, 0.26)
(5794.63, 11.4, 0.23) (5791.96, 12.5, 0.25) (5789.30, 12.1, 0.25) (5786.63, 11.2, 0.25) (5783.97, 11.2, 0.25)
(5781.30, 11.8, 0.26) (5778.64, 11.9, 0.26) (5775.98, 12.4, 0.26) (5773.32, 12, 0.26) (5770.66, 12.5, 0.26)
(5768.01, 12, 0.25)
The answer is -0.96 A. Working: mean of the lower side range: 11.8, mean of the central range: 11.6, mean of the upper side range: 11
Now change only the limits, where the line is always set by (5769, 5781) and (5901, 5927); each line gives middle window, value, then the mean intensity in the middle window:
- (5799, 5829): 0.48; 11.8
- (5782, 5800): 0.51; 11.8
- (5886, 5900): 1.25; 10.7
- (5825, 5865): 0.53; 11.7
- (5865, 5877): 0.14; 11.7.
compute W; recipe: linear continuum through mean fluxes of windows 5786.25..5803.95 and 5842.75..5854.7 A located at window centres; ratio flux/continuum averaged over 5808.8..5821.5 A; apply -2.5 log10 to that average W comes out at 0.01 mag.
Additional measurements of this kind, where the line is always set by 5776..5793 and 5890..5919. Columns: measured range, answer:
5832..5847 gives -0.03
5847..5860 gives 0.01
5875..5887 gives -0.03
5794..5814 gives 0.00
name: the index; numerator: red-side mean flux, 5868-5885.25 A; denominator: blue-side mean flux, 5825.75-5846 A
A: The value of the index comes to 0.98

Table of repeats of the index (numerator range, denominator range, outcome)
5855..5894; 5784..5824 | 0.97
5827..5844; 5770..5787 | 1.00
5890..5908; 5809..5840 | 0.94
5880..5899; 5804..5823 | 0.93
